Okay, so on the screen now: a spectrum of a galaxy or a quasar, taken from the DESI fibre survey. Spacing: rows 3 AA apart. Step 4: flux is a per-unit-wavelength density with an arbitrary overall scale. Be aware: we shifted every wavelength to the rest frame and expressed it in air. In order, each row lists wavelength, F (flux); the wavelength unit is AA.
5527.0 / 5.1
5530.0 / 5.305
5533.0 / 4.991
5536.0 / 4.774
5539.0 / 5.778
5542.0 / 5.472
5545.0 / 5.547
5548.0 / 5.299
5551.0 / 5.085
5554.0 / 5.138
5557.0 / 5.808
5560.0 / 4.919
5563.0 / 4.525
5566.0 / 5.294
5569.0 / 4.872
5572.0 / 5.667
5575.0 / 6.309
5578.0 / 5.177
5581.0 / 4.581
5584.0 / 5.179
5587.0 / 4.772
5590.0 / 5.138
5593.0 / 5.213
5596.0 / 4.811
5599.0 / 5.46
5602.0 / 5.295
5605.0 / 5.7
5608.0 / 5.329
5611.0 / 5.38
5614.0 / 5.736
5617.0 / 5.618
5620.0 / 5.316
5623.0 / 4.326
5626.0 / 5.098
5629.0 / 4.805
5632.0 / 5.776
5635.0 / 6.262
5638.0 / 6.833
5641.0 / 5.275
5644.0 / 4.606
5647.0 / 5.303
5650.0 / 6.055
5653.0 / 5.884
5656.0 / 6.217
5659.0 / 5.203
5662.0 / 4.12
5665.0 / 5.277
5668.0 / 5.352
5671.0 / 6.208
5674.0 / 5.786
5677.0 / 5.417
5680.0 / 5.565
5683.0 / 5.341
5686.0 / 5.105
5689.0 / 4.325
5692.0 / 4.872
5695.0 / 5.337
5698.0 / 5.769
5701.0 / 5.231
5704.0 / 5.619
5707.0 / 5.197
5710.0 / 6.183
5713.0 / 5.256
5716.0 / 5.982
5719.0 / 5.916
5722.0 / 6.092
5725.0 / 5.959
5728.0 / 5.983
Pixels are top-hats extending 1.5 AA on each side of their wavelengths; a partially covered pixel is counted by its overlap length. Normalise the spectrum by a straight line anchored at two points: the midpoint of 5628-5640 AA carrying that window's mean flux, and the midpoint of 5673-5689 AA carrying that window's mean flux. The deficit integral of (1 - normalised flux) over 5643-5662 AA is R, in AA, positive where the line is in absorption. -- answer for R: 0.80 AA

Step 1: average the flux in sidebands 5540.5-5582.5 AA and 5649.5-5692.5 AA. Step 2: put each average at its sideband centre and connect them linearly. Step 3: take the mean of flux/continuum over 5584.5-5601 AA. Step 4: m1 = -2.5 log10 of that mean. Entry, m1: 0.04 mag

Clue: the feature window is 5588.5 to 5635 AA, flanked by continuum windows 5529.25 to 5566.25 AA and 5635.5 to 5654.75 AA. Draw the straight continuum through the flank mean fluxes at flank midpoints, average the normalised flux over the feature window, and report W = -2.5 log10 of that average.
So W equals 0.05 mag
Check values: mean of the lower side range 5.22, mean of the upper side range 5.7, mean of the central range 5.3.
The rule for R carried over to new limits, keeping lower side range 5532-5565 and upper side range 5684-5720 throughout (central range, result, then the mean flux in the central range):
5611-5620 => -0.47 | 5.57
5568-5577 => -0.67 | 5.63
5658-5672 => 0.40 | 5.2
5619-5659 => -1.43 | 5.51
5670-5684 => -0.76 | 5.66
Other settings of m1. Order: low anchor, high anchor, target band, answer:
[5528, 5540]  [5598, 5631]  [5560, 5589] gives 0.02 mag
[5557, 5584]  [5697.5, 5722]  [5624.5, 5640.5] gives -0.06 mag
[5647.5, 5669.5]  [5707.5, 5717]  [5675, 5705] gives 0.07 mag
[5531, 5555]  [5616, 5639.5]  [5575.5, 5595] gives 0.06 mag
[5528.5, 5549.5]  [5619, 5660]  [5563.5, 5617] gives 0.03 mag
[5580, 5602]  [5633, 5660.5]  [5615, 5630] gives 0.08 mag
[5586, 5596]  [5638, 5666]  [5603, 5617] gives -0.08 mag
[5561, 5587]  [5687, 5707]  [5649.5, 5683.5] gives -0.07 mag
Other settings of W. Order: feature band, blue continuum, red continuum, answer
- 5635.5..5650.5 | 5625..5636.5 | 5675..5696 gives -0.04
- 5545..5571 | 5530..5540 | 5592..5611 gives 0.01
